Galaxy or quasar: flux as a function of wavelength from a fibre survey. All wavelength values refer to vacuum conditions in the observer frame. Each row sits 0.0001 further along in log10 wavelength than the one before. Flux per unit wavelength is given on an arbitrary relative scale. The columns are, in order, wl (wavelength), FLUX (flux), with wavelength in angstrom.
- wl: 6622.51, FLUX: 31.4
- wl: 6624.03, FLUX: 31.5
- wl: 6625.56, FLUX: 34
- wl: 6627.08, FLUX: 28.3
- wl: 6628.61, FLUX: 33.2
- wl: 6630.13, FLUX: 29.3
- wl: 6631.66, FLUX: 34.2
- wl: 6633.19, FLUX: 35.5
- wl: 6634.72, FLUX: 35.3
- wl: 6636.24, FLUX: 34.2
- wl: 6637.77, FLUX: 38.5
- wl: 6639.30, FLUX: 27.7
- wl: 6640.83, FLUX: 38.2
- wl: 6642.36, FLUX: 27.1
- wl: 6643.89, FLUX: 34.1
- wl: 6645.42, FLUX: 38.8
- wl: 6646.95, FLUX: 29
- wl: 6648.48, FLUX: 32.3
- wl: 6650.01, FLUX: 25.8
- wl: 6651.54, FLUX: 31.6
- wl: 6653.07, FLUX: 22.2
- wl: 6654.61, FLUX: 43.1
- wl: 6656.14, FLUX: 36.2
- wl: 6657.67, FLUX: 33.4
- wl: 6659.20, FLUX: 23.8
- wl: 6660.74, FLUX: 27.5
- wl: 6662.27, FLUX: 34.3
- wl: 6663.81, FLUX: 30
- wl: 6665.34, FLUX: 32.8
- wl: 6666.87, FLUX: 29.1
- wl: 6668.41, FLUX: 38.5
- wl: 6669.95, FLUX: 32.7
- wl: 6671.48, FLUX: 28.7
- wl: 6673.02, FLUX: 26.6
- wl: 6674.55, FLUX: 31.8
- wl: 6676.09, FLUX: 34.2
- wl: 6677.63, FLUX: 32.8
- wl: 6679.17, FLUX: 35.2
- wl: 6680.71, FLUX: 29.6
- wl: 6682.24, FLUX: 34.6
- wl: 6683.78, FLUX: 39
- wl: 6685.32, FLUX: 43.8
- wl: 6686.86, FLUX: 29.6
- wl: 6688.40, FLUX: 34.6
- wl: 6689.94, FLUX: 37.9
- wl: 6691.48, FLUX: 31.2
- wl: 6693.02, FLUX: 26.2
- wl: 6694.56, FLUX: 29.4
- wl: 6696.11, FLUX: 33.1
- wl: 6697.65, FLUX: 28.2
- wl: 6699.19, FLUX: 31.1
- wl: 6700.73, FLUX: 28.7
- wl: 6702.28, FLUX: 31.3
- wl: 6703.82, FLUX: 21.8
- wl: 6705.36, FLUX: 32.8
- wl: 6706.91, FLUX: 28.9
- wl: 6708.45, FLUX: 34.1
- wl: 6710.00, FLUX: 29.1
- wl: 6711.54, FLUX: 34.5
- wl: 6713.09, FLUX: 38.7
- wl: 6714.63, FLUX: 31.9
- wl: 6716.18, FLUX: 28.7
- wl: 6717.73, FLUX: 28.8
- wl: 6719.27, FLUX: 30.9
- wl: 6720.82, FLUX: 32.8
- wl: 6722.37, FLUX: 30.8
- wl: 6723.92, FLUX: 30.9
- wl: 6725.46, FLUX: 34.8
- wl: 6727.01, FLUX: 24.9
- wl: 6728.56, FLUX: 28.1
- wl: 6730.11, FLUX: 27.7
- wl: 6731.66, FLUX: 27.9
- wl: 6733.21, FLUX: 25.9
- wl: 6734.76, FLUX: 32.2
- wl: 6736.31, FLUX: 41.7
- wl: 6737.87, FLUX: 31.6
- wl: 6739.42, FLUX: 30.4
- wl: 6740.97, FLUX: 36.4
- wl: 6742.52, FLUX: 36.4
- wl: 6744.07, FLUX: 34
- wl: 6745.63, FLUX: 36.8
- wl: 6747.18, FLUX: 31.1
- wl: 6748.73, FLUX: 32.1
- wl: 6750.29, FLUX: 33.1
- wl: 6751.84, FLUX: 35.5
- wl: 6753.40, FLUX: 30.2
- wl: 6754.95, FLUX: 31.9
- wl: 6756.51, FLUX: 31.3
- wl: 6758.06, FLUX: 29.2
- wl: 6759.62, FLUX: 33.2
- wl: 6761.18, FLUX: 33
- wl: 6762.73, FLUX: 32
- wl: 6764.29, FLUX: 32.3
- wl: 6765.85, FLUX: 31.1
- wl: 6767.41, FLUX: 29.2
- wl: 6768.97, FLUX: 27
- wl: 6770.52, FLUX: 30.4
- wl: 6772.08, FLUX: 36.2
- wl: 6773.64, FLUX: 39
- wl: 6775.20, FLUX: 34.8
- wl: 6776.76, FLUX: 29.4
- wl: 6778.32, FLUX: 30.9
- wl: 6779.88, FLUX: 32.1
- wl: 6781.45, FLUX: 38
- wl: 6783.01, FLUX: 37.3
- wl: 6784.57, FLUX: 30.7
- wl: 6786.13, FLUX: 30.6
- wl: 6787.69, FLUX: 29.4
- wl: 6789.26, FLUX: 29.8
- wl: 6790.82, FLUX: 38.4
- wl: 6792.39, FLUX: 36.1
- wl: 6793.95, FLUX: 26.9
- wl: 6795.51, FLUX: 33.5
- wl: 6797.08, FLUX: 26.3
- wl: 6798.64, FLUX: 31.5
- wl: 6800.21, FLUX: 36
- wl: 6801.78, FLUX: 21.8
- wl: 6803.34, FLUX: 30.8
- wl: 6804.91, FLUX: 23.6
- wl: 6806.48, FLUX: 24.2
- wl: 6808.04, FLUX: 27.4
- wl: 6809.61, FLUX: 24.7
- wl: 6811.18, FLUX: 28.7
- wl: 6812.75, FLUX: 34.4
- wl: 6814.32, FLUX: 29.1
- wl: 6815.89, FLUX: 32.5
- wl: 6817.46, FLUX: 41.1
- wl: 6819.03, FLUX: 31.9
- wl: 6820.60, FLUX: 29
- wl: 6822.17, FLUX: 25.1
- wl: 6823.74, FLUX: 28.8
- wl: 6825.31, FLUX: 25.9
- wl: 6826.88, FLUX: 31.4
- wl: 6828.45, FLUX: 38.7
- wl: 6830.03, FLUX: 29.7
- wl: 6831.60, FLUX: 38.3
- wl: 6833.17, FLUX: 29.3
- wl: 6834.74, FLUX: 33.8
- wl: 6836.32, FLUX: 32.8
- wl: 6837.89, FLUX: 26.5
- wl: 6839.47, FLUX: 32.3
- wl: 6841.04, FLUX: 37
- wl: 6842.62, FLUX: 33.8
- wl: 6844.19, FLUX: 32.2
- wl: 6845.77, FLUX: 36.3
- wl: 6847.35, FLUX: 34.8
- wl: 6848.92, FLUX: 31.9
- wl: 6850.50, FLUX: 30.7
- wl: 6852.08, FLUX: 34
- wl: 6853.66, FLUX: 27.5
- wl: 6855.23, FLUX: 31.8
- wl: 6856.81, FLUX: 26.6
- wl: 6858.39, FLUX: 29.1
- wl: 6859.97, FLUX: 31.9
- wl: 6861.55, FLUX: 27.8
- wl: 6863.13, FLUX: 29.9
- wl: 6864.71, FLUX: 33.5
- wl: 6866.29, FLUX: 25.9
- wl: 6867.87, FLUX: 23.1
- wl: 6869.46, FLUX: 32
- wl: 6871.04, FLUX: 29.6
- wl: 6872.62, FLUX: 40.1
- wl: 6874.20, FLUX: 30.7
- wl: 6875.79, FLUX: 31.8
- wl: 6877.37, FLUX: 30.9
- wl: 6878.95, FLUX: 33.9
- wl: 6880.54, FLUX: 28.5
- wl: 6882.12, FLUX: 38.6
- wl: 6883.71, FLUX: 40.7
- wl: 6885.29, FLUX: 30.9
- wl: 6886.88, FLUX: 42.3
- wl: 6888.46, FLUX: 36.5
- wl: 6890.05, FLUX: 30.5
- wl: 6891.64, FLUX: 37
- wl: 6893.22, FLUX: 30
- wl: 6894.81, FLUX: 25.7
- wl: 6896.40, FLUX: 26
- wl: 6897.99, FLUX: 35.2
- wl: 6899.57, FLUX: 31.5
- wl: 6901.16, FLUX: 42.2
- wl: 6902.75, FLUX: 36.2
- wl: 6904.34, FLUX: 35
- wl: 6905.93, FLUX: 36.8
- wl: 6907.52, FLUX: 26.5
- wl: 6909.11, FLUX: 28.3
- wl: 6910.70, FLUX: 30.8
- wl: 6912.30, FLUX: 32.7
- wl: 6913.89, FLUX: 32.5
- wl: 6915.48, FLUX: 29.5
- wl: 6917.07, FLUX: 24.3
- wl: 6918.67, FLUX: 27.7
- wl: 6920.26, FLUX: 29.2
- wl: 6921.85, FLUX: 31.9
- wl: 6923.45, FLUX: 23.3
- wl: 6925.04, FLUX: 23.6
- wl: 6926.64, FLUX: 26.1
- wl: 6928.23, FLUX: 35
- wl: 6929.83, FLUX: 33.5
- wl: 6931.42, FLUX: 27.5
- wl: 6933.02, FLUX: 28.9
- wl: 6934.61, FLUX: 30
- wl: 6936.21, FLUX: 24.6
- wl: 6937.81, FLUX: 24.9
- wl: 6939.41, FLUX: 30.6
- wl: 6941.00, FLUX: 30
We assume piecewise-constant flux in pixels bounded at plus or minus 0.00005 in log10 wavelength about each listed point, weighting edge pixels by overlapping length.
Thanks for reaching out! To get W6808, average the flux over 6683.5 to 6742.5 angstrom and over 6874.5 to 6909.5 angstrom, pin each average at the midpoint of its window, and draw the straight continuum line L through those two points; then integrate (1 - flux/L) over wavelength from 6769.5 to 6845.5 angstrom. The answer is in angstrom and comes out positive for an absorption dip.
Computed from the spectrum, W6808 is 2.4 angstrom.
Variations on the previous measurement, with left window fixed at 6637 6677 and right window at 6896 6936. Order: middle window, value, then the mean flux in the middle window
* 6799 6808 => 1.0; 27.5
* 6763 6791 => -1.1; 32.5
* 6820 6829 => 0.4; 29.6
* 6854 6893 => -1.8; 32.2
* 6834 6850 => -1.1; 33.1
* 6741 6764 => -1.2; 32.9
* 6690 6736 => 1.7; 30.4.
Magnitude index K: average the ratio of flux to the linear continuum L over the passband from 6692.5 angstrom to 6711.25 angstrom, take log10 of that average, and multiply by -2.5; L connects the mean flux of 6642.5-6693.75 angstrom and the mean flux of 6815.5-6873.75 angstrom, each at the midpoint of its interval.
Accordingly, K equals 0.09 mag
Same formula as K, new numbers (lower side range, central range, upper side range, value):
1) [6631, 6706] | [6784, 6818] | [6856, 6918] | 0.062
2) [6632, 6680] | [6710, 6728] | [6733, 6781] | 0.037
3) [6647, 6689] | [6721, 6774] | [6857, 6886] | 0.001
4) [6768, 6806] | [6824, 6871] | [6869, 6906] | 0.056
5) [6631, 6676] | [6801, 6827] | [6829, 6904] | 0.127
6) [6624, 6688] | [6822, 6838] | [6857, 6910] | 0.035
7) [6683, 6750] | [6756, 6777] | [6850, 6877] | -0.025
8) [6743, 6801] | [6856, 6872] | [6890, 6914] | 0.118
